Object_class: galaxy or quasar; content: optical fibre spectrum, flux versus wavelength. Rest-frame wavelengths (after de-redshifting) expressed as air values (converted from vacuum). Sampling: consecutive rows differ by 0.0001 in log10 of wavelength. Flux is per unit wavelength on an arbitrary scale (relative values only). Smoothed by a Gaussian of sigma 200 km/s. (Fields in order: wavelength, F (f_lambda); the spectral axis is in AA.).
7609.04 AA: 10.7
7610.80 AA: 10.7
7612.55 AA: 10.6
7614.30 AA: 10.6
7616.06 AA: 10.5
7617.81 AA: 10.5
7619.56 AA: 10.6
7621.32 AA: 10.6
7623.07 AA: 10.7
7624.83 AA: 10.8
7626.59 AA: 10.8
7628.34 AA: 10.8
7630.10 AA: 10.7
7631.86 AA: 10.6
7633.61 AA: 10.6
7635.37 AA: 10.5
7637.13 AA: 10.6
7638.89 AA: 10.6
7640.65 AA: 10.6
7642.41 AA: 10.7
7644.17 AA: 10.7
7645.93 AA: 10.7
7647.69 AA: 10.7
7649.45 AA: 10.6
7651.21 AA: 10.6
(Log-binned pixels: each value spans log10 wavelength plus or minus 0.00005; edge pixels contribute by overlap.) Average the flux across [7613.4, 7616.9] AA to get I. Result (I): 10.5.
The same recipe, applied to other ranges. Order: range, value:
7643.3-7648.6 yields 10.7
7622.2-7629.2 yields 10.8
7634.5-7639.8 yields 10.6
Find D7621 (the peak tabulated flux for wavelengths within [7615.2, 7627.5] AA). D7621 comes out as 10.8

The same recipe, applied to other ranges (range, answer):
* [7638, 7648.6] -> 10.7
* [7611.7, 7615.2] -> 10.6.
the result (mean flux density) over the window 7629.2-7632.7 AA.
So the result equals 10.6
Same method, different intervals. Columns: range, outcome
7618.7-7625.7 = 10.7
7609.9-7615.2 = 10.6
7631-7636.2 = 10.6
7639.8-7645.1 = 10.7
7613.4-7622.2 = 10.6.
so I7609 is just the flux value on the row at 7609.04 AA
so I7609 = 10.7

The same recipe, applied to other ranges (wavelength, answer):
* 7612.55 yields 10.6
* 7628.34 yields 10.8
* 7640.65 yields 10.6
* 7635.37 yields 10.5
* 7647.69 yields 10.7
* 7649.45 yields 10.6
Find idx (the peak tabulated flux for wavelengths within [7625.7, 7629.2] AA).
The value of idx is 10.8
